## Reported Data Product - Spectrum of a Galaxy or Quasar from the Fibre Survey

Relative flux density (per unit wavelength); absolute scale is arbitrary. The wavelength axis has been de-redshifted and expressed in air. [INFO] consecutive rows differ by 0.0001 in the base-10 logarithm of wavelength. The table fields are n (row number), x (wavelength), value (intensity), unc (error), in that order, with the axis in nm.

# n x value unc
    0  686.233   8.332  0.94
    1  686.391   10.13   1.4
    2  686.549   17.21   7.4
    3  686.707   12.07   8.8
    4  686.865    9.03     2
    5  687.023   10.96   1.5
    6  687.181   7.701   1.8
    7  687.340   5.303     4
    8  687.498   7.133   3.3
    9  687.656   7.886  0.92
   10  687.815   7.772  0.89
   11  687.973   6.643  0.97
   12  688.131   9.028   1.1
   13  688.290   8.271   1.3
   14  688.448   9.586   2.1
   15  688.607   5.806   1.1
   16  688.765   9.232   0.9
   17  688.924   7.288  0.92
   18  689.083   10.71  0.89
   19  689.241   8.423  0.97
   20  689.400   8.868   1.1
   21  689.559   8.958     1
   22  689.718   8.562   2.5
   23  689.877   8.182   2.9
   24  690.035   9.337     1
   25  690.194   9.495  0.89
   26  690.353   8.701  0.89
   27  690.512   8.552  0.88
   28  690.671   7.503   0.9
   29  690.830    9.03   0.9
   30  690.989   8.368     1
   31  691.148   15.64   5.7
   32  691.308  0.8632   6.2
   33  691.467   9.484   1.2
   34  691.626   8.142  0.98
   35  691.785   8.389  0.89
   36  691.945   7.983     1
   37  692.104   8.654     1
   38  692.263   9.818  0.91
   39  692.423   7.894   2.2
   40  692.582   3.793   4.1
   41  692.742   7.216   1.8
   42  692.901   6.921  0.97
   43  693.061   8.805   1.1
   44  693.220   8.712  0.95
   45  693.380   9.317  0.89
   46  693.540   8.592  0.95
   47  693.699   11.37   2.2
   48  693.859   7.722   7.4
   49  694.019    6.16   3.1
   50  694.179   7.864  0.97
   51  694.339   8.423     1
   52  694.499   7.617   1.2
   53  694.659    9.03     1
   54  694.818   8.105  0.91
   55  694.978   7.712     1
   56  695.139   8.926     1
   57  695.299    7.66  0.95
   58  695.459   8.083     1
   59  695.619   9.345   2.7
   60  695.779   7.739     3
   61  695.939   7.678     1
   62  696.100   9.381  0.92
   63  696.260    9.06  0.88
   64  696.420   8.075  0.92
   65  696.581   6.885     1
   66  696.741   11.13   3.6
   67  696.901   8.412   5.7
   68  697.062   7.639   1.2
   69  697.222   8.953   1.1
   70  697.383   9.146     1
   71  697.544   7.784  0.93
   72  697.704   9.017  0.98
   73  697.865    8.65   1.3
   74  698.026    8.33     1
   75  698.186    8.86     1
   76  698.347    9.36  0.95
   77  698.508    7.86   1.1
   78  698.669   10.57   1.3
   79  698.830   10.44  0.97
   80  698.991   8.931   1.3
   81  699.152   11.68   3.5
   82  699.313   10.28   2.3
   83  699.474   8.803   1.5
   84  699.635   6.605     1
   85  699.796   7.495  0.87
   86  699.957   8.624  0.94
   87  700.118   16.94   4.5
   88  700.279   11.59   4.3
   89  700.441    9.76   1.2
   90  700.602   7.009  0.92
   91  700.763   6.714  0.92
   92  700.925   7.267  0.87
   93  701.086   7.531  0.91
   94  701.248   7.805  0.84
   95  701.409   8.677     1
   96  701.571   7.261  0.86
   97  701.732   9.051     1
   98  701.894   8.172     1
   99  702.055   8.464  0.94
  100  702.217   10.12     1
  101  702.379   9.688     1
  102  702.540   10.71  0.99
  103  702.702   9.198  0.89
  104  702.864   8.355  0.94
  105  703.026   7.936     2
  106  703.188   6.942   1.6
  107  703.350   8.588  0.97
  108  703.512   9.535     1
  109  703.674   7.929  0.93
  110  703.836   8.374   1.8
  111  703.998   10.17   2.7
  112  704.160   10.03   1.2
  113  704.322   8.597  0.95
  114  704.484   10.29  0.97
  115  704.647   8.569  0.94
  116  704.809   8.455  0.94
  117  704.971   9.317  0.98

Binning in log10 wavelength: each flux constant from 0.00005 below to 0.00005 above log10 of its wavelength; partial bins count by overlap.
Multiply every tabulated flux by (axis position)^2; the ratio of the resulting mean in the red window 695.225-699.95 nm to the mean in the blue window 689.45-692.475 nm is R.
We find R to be 1.0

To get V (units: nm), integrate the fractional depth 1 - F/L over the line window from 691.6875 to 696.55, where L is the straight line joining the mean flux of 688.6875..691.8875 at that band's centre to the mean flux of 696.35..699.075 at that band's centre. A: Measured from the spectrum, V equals 0.32 nm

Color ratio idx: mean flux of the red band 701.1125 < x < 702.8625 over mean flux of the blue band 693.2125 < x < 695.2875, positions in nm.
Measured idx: 1.05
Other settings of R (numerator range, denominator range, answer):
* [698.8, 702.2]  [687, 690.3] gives 1.12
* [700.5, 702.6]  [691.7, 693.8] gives 1.04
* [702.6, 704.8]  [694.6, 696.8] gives 1.07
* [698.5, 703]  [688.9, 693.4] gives 1.12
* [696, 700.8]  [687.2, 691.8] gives 1.13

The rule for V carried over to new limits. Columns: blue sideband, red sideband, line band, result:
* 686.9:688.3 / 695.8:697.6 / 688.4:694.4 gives -0.17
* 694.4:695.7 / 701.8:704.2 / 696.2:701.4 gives -0.22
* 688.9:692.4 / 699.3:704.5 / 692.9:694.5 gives 0.06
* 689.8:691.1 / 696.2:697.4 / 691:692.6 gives 0.10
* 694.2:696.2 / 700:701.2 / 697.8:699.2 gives -0.05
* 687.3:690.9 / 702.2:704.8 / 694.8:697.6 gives 0.07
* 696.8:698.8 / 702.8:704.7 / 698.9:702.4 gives -0.09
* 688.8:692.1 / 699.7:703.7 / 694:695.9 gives 0.13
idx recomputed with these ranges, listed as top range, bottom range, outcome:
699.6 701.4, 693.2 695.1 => 1.06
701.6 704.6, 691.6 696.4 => 1.09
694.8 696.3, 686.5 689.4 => 0.95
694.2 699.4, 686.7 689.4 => 1.05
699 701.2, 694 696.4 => 1.12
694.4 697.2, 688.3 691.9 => 0.98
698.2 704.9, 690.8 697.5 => 1.09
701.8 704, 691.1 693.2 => 1.12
